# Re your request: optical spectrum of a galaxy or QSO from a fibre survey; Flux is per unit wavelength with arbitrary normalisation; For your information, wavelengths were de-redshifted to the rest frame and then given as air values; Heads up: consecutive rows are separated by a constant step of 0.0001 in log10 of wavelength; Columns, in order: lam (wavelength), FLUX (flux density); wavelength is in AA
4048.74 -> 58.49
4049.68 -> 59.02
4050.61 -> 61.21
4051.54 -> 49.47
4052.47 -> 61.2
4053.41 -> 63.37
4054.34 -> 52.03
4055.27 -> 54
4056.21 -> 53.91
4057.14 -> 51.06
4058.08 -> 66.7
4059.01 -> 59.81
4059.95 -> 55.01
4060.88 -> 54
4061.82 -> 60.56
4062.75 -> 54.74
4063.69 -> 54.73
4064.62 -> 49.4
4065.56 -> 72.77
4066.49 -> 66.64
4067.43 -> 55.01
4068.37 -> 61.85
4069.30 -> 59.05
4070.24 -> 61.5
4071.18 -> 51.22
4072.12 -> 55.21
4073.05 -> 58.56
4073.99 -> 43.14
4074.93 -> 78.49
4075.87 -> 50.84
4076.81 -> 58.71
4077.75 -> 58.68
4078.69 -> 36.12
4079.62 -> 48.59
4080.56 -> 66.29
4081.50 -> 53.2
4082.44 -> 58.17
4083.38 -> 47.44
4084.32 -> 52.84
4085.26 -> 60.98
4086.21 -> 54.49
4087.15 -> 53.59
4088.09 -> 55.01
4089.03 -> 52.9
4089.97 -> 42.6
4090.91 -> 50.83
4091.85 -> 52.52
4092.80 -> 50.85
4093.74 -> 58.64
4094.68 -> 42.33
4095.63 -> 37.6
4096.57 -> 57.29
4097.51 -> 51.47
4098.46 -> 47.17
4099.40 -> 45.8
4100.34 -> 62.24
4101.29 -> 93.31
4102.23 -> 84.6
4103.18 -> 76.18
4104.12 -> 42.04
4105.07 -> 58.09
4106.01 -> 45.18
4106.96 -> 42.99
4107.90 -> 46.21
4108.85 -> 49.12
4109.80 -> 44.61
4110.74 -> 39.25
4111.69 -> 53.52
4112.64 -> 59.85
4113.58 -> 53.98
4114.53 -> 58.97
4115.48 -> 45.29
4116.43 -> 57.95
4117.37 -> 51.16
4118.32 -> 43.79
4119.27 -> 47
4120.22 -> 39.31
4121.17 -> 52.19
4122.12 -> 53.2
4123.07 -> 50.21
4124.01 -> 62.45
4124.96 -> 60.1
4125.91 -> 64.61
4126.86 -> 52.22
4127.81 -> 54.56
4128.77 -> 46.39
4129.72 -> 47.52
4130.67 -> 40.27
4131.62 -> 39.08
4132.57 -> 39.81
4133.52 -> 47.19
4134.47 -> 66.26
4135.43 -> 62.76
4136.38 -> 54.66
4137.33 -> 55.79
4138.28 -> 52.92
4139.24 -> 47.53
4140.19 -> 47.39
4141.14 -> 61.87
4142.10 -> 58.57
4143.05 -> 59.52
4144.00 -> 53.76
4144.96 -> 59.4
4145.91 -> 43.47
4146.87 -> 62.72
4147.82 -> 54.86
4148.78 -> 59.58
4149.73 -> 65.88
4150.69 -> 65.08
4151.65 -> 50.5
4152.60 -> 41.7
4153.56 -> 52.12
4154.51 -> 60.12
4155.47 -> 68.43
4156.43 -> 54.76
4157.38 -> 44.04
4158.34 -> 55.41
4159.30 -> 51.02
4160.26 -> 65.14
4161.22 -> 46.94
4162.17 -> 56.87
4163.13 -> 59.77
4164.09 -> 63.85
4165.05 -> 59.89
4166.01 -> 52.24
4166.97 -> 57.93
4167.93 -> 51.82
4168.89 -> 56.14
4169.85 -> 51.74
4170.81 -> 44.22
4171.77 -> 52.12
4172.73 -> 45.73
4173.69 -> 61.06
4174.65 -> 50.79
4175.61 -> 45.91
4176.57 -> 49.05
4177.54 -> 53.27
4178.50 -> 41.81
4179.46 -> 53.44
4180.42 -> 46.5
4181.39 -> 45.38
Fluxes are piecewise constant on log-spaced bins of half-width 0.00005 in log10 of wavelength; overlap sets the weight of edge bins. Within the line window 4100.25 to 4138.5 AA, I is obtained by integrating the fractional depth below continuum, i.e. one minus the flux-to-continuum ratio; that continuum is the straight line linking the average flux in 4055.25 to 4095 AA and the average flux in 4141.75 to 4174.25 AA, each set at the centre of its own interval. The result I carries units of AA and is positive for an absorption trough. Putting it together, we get 1.4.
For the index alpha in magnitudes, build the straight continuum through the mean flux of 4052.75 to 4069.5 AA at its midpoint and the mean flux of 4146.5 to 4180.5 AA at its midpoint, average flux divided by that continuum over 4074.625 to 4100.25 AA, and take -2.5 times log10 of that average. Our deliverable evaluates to 0.087 mag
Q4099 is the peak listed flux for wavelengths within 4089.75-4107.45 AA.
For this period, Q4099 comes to 93.31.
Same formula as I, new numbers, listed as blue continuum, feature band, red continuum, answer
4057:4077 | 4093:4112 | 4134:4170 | 1.2 AA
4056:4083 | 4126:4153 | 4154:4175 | 1.0 AA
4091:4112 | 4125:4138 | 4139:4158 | 0.7 AA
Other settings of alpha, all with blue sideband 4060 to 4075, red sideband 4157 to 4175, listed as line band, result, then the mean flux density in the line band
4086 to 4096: 0.14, 50.1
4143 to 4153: -0.02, 56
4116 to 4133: 0.12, 50.1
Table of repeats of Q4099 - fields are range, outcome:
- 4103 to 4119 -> 76.18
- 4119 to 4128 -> 64.61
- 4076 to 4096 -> 66.29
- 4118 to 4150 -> 66.26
